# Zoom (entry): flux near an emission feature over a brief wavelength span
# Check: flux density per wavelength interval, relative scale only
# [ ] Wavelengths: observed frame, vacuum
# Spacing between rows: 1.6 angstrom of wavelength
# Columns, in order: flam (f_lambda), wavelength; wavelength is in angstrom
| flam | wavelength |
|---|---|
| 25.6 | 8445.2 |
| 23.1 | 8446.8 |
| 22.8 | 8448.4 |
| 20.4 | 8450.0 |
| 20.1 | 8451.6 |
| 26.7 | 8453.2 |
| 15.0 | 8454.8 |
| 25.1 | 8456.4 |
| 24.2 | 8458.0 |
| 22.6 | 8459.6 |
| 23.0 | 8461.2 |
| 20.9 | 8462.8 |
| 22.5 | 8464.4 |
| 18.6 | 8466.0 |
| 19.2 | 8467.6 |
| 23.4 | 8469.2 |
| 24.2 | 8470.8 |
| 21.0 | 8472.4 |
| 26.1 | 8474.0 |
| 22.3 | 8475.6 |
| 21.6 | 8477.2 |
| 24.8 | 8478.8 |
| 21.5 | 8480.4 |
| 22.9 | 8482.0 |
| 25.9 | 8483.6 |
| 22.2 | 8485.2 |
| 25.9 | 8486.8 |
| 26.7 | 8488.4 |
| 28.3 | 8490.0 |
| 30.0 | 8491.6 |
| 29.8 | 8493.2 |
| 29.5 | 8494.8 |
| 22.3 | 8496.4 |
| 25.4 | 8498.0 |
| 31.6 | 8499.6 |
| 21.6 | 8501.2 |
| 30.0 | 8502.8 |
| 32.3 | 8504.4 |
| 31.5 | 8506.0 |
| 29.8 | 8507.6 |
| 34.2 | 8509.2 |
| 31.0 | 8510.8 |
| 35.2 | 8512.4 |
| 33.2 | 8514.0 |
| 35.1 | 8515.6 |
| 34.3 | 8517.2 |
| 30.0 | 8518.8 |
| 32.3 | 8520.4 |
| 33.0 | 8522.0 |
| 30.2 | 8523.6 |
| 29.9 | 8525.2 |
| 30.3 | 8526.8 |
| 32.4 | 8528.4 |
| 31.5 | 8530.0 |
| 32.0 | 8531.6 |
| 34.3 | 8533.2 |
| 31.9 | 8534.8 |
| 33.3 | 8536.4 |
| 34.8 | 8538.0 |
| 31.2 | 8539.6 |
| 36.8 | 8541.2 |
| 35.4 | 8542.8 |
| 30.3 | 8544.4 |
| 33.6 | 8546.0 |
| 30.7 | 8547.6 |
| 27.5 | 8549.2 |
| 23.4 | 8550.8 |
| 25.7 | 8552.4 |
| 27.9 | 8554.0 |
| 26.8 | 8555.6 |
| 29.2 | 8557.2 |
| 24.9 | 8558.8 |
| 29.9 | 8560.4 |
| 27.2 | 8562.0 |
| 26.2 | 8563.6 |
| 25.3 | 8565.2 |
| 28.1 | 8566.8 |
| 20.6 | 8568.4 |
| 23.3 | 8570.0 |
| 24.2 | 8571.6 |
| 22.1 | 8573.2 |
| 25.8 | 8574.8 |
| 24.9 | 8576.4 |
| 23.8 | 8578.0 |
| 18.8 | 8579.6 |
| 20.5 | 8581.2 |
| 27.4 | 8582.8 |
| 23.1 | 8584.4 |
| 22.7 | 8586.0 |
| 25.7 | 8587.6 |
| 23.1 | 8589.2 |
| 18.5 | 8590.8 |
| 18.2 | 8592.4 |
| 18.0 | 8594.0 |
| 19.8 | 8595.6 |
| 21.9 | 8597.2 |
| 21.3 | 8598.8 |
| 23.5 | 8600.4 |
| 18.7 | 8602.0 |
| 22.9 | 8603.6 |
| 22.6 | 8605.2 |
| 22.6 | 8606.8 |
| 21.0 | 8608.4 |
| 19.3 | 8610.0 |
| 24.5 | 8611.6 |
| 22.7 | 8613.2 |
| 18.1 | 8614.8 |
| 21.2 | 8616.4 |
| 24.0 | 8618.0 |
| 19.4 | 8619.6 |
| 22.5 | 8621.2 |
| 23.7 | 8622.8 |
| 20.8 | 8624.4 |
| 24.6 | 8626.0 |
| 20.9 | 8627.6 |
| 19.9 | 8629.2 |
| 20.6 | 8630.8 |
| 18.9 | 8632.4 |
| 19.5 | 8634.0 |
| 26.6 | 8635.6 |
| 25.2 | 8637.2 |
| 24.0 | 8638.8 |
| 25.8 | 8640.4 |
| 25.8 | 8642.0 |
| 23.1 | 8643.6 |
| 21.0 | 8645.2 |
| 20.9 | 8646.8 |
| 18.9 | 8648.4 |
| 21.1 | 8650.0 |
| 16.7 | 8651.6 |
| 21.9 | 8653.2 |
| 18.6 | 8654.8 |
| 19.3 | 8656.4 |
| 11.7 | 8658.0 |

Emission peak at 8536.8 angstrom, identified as Mg II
